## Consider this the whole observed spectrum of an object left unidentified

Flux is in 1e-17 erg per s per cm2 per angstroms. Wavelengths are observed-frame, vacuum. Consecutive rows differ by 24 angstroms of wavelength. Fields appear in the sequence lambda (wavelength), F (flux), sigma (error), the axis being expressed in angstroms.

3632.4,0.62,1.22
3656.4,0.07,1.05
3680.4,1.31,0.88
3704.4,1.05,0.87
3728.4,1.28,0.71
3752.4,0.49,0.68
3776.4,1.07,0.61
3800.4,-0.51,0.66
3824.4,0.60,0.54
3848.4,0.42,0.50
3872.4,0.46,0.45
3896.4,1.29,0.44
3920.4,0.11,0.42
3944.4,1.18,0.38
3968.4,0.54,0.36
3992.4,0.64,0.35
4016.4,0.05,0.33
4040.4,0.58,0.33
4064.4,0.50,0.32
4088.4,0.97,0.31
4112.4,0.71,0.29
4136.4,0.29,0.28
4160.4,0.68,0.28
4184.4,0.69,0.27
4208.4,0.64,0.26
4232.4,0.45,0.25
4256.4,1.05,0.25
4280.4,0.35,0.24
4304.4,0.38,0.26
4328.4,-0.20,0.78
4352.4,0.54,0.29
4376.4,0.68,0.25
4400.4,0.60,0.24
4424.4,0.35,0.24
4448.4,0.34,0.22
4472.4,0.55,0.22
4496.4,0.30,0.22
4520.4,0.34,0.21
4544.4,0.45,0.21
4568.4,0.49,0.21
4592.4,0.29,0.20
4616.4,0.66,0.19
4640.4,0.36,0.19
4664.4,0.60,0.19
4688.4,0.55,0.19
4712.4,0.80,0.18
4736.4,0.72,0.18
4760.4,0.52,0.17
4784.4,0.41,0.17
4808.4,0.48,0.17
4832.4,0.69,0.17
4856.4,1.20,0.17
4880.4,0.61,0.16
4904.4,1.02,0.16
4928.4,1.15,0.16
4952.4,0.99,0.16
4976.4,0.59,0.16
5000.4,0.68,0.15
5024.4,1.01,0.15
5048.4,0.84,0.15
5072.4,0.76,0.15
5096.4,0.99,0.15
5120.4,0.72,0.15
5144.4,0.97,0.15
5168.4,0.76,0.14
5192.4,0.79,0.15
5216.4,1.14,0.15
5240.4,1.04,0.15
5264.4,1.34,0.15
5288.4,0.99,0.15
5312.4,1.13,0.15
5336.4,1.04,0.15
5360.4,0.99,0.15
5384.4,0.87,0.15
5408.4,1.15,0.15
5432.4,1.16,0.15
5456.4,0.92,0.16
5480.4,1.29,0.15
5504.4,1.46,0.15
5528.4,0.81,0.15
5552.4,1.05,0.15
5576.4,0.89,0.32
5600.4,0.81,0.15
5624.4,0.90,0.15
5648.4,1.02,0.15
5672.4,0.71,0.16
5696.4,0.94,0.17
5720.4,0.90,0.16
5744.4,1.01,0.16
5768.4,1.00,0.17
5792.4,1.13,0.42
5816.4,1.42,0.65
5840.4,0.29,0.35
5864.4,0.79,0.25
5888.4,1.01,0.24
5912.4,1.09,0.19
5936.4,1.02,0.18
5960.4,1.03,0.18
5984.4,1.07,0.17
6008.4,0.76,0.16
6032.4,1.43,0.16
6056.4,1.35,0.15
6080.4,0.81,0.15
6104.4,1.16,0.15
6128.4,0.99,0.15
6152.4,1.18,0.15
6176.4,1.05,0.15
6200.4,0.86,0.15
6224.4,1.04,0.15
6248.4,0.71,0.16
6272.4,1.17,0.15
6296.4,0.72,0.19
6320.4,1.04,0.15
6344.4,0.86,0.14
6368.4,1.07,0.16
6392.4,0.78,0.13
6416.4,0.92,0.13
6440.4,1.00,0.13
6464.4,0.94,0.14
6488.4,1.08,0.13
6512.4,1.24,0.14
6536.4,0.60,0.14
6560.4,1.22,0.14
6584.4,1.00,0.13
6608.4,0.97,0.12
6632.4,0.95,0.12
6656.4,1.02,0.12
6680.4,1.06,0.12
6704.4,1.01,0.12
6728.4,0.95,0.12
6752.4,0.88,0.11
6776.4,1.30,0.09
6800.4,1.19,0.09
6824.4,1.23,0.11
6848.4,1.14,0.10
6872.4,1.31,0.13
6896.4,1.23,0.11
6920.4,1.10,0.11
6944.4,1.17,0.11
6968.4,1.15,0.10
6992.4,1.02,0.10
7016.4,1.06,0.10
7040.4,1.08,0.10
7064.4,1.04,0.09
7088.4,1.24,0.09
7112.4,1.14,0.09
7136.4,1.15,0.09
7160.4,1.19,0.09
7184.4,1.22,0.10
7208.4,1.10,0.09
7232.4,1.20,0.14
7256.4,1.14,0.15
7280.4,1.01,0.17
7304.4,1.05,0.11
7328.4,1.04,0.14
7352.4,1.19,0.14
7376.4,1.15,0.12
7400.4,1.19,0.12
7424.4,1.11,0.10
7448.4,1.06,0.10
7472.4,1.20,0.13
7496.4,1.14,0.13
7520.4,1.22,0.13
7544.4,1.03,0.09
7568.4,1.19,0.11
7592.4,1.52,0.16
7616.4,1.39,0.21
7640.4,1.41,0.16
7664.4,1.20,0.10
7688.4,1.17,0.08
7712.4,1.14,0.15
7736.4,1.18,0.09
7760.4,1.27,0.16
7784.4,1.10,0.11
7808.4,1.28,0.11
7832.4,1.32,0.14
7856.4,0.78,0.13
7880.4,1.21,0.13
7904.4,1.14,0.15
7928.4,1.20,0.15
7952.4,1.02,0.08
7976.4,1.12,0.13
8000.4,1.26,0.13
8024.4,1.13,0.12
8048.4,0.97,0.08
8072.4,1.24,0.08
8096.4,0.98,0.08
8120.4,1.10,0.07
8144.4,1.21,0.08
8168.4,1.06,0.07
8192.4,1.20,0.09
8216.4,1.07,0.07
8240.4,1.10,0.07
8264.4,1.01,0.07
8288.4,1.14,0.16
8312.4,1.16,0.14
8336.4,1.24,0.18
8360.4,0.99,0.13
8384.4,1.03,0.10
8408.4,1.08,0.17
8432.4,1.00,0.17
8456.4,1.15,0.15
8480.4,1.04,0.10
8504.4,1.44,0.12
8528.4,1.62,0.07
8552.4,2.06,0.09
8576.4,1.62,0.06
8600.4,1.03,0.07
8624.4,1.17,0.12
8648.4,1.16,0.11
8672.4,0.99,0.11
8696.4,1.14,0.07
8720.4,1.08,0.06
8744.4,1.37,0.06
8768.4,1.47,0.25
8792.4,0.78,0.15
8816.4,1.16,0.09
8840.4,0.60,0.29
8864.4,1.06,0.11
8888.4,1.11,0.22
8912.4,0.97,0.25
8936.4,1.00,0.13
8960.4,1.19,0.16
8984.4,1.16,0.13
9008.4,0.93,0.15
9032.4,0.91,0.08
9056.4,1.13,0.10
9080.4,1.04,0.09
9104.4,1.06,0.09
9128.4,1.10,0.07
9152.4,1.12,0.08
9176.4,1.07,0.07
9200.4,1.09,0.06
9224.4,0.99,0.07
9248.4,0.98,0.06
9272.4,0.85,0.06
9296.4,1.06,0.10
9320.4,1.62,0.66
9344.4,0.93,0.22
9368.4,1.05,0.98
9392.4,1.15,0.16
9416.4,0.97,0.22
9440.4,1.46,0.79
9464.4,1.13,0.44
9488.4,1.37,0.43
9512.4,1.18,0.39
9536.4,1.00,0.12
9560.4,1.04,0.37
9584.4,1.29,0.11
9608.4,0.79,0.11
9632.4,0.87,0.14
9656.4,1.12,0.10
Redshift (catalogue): 0.301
